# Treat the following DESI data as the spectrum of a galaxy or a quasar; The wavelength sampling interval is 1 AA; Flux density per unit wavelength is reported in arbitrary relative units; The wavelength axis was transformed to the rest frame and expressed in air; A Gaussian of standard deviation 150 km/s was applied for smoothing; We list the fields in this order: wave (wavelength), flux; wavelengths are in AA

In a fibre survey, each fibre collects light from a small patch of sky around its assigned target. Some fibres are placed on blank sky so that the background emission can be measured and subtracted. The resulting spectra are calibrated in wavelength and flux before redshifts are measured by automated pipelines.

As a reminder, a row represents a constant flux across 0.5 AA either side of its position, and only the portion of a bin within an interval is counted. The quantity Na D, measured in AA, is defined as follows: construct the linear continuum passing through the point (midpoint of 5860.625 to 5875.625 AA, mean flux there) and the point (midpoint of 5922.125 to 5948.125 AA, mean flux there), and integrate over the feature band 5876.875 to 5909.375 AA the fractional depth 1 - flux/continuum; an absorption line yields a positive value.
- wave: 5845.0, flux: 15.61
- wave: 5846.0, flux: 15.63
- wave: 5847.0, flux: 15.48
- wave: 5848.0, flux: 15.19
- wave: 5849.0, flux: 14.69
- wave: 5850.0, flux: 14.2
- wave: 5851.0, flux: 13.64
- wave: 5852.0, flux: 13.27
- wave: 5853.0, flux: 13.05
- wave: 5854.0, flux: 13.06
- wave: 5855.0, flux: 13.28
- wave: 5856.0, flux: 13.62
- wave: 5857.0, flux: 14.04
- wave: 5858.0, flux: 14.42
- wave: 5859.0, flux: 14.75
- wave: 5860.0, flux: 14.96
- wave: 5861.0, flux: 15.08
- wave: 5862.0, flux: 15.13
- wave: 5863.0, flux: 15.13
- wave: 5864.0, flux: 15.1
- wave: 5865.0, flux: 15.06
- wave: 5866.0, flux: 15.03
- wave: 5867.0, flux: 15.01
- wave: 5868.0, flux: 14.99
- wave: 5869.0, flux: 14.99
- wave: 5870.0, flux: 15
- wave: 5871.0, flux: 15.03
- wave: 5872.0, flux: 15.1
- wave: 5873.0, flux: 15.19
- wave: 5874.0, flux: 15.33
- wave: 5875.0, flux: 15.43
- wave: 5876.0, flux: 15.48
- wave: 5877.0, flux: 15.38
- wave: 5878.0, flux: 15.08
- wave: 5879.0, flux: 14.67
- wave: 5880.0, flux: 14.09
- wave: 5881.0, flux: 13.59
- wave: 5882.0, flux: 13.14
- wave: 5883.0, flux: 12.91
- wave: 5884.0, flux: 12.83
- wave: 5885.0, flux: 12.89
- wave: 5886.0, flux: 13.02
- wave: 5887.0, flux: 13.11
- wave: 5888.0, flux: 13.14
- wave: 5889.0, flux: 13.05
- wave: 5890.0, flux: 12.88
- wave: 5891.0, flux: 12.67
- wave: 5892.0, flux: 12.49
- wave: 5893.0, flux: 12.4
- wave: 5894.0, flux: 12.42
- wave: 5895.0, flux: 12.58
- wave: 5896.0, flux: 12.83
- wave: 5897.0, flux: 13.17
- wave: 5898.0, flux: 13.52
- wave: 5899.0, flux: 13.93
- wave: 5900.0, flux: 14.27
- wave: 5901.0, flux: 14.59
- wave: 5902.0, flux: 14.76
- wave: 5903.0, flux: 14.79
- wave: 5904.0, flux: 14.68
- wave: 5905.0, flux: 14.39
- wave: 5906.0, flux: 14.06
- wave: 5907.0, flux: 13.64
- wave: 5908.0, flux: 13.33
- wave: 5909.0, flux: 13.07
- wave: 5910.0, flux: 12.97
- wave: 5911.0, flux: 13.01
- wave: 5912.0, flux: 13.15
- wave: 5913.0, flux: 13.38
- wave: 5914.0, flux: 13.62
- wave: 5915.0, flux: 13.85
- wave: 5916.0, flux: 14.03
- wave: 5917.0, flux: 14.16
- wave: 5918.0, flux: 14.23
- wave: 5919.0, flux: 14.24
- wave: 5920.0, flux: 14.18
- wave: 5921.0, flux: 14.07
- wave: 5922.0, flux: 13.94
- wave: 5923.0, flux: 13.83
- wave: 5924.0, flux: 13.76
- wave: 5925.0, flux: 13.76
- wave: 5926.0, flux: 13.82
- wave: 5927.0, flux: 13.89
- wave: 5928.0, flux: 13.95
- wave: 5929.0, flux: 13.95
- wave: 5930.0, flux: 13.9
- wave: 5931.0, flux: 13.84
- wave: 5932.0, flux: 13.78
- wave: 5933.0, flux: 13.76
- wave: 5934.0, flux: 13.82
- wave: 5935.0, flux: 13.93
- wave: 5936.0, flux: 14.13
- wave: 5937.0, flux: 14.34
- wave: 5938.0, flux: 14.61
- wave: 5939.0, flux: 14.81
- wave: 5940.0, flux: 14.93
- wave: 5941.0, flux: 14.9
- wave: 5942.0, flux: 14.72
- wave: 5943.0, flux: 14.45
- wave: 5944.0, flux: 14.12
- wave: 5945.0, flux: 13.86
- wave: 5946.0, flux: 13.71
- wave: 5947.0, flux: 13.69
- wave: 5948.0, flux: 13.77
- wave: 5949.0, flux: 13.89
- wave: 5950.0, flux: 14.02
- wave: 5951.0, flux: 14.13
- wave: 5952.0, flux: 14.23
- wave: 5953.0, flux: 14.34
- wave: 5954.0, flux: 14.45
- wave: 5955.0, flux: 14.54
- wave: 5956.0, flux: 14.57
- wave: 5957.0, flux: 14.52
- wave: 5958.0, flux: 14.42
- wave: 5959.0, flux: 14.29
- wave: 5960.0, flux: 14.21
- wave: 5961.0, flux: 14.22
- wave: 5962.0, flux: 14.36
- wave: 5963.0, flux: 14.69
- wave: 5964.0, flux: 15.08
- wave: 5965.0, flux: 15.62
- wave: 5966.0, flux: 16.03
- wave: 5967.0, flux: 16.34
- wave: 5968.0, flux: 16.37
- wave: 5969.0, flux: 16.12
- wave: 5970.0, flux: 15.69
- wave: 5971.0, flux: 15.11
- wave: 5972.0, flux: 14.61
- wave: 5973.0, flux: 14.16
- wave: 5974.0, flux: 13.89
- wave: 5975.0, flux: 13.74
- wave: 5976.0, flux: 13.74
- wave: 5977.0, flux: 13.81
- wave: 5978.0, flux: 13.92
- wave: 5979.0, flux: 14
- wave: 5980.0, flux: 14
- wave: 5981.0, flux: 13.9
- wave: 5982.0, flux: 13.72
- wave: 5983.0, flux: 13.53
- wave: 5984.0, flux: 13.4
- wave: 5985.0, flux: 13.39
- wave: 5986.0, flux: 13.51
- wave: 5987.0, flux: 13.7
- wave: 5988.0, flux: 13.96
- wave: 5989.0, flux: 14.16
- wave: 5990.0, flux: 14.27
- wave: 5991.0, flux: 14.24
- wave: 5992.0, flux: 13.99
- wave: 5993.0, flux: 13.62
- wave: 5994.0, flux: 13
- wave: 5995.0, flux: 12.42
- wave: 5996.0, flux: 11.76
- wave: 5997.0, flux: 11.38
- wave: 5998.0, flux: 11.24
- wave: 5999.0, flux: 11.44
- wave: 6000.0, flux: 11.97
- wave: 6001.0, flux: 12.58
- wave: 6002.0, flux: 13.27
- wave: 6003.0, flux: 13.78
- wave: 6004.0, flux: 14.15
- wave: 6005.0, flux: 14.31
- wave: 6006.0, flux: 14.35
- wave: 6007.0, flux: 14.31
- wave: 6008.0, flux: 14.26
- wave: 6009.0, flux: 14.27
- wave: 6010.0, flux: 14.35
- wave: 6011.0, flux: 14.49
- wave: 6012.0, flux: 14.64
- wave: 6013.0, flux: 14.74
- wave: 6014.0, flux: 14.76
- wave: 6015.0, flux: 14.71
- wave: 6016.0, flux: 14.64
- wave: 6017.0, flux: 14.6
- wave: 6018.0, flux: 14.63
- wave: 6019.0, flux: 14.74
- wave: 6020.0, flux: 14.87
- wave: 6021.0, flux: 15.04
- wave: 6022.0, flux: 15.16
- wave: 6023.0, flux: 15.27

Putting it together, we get 2.6 AA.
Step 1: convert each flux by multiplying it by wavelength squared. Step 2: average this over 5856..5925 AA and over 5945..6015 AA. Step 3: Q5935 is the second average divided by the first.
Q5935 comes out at 1.03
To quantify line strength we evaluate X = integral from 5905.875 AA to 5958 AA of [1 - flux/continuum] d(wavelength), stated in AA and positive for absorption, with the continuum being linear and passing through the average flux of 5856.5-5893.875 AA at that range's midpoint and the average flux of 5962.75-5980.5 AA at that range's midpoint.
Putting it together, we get 2.1 AA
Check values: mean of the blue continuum 14.2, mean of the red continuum 14.8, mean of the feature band 14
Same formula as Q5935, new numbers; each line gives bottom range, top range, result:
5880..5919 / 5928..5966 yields 1.08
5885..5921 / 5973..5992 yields 1.05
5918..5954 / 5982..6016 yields 0.98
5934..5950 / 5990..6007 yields 0.93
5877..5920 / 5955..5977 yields 1.12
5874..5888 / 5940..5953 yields 1.04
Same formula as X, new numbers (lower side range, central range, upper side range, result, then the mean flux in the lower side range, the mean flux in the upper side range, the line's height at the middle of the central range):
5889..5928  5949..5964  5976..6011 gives -0.9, 13.6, 13.5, 13.6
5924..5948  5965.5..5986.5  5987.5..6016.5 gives -0.9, 14.1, 13.6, 13.8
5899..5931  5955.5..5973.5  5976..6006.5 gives -1.9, 13.9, 13.4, 13.6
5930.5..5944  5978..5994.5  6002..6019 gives 0.7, 14.3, 14.4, 14.4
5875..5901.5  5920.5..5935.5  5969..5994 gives -0.2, 13.5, 14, 13.7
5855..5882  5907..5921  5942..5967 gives 0.9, 14.8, 14.4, 14.6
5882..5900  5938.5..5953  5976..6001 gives -1.2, 13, 13.3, 13.1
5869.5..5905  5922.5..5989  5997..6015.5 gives -2.4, 13.9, 13.7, 13.8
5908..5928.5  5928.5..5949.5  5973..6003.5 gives -0.8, 13.7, 13.3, 13.6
